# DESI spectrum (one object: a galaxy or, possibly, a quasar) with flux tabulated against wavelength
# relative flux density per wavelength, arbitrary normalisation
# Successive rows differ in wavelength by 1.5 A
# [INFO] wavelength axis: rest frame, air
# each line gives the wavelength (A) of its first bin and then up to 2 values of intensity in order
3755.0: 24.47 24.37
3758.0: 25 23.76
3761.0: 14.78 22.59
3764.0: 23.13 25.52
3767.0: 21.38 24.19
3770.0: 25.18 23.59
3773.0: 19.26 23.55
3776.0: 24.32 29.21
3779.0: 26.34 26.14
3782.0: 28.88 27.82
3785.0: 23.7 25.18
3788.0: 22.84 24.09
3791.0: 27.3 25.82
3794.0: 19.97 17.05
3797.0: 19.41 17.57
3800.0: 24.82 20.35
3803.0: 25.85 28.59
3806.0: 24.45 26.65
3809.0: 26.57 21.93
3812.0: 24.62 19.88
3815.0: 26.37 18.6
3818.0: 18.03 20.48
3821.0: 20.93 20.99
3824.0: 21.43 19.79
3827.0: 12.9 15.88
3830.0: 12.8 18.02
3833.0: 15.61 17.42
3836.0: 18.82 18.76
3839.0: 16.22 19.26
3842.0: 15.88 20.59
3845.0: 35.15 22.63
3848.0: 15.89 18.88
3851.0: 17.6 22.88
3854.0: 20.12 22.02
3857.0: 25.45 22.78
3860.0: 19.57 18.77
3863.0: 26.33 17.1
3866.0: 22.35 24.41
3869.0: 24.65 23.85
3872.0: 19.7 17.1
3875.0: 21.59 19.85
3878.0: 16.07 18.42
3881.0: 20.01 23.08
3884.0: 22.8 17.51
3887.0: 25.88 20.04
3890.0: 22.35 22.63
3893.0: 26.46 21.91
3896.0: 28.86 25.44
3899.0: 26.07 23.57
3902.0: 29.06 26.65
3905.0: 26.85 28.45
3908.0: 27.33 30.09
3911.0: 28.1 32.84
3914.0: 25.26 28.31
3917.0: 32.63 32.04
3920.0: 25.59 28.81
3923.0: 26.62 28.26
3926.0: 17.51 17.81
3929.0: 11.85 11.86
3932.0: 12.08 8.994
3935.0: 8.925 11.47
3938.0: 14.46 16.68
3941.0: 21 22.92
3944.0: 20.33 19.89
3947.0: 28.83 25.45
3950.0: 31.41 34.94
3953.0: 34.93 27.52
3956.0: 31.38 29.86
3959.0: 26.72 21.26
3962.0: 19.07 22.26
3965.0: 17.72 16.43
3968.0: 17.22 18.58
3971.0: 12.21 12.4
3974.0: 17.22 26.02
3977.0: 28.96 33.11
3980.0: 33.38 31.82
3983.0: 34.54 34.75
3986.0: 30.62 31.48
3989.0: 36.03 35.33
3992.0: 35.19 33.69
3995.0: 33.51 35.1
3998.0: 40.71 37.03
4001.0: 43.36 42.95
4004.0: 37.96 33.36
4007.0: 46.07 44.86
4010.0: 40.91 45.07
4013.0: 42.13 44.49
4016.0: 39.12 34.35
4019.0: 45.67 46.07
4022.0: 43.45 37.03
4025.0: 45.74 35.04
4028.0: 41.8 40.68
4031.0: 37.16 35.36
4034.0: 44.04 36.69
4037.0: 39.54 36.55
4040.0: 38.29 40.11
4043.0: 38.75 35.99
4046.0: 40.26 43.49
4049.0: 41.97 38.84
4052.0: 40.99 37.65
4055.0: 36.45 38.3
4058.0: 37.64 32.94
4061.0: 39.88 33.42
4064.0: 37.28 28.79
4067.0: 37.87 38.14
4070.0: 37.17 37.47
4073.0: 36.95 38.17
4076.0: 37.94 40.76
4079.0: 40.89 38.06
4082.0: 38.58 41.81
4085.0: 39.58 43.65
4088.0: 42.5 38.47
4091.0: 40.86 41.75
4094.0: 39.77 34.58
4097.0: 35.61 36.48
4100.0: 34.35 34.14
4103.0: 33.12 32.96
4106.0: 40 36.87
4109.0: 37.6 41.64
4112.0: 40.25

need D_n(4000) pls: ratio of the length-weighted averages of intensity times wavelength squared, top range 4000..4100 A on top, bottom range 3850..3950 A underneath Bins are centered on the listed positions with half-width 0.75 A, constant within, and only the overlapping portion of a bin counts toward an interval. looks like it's 1.89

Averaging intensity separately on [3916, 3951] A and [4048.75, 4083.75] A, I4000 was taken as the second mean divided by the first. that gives 1.81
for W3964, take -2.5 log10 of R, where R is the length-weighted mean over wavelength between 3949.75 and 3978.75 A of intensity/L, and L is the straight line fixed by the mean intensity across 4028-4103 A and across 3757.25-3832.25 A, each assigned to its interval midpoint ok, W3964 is 0.34 mag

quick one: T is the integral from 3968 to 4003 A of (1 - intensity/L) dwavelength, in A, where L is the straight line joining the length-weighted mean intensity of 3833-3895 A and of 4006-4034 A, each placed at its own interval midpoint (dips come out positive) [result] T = 5.9 A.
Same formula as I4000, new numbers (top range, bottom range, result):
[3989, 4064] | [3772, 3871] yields 1.80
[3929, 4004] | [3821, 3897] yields 1.26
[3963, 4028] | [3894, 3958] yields 1.40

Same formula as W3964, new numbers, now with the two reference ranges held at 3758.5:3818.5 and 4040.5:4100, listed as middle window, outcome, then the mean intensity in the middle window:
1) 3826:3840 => 0.496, 16.4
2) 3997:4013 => -0.178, 41.2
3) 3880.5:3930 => 0.181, 25.1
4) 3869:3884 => 0.353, 20.3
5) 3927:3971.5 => 0.485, 20.5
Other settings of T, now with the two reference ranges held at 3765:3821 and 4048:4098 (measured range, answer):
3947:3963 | 2.0 A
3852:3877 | 5.2 A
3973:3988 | 1.6 A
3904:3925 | 1.0 A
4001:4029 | -4.9 A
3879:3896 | 3.8 A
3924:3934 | 5.0 A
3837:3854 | 3.9 A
